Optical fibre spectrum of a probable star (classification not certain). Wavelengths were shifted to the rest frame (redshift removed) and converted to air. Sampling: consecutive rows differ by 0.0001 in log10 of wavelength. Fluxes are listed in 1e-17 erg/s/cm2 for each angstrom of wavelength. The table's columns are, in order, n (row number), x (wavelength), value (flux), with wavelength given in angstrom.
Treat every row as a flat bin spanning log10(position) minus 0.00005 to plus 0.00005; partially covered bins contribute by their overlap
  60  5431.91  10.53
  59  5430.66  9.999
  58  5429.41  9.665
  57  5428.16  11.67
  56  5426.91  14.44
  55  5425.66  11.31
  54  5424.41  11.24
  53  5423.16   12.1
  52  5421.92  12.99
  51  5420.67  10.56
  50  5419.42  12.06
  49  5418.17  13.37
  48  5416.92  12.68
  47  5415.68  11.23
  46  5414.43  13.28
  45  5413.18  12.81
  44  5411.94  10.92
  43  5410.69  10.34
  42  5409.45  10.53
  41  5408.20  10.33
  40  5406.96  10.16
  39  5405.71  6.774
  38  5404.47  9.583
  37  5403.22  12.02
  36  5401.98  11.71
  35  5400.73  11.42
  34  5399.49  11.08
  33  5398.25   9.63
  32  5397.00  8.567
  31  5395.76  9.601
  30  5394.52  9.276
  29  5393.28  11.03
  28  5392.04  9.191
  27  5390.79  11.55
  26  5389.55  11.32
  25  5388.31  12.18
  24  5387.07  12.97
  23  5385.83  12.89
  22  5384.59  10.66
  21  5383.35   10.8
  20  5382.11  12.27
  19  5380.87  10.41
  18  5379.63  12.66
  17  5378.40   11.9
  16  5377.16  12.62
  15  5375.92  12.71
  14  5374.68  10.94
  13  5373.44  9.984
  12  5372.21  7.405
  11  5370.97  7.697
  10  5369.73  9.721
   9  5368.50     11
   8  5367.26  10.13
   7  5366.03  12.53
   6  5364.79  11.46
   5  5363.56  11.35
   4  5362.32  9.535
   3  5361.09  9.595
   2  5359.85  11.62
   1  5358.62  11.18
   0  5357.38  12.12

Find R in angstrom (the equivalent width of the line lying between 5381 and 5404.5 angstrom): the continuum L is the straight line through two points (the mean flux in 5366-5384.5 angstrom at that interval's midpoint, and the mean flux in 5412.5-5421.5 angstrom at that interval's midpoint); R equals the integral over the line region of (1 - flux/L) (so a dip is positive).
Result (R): 0.9 angstrom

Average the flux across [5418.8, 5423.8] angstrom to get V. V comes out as 11.9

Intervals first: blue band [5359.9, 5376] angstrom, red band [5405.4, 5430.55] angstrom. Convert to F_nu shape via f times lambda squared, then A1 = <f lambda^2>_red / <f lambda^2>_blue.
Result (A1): 1.14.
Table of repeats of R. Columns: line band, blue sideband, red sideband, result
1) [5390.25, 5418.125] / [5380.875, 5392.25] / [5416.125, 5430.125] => 2.6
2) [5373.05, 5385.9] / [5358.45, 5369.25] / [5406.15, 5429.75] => -0.5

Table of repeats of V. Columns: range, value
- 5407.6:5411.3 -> 10.4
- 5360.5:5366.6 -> 10.9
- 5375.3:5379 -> 12.4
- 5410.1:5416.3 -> 11.7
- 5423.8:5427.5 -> 12.3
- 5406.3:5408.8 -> 10.2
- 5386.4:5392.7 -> 11.4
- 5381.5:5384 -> 11.5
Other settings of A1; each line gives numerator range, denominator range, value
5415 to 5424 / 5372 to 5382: 1.09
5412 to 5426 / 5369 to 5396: 1.12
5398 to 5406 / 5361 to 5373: 1.06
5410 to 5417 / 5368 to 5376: 1.23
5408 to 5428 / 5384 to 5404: 1.10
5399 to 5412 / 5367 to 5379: 1.01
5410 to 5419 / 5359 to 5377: 1.17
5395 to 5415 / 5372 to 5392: 0.93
